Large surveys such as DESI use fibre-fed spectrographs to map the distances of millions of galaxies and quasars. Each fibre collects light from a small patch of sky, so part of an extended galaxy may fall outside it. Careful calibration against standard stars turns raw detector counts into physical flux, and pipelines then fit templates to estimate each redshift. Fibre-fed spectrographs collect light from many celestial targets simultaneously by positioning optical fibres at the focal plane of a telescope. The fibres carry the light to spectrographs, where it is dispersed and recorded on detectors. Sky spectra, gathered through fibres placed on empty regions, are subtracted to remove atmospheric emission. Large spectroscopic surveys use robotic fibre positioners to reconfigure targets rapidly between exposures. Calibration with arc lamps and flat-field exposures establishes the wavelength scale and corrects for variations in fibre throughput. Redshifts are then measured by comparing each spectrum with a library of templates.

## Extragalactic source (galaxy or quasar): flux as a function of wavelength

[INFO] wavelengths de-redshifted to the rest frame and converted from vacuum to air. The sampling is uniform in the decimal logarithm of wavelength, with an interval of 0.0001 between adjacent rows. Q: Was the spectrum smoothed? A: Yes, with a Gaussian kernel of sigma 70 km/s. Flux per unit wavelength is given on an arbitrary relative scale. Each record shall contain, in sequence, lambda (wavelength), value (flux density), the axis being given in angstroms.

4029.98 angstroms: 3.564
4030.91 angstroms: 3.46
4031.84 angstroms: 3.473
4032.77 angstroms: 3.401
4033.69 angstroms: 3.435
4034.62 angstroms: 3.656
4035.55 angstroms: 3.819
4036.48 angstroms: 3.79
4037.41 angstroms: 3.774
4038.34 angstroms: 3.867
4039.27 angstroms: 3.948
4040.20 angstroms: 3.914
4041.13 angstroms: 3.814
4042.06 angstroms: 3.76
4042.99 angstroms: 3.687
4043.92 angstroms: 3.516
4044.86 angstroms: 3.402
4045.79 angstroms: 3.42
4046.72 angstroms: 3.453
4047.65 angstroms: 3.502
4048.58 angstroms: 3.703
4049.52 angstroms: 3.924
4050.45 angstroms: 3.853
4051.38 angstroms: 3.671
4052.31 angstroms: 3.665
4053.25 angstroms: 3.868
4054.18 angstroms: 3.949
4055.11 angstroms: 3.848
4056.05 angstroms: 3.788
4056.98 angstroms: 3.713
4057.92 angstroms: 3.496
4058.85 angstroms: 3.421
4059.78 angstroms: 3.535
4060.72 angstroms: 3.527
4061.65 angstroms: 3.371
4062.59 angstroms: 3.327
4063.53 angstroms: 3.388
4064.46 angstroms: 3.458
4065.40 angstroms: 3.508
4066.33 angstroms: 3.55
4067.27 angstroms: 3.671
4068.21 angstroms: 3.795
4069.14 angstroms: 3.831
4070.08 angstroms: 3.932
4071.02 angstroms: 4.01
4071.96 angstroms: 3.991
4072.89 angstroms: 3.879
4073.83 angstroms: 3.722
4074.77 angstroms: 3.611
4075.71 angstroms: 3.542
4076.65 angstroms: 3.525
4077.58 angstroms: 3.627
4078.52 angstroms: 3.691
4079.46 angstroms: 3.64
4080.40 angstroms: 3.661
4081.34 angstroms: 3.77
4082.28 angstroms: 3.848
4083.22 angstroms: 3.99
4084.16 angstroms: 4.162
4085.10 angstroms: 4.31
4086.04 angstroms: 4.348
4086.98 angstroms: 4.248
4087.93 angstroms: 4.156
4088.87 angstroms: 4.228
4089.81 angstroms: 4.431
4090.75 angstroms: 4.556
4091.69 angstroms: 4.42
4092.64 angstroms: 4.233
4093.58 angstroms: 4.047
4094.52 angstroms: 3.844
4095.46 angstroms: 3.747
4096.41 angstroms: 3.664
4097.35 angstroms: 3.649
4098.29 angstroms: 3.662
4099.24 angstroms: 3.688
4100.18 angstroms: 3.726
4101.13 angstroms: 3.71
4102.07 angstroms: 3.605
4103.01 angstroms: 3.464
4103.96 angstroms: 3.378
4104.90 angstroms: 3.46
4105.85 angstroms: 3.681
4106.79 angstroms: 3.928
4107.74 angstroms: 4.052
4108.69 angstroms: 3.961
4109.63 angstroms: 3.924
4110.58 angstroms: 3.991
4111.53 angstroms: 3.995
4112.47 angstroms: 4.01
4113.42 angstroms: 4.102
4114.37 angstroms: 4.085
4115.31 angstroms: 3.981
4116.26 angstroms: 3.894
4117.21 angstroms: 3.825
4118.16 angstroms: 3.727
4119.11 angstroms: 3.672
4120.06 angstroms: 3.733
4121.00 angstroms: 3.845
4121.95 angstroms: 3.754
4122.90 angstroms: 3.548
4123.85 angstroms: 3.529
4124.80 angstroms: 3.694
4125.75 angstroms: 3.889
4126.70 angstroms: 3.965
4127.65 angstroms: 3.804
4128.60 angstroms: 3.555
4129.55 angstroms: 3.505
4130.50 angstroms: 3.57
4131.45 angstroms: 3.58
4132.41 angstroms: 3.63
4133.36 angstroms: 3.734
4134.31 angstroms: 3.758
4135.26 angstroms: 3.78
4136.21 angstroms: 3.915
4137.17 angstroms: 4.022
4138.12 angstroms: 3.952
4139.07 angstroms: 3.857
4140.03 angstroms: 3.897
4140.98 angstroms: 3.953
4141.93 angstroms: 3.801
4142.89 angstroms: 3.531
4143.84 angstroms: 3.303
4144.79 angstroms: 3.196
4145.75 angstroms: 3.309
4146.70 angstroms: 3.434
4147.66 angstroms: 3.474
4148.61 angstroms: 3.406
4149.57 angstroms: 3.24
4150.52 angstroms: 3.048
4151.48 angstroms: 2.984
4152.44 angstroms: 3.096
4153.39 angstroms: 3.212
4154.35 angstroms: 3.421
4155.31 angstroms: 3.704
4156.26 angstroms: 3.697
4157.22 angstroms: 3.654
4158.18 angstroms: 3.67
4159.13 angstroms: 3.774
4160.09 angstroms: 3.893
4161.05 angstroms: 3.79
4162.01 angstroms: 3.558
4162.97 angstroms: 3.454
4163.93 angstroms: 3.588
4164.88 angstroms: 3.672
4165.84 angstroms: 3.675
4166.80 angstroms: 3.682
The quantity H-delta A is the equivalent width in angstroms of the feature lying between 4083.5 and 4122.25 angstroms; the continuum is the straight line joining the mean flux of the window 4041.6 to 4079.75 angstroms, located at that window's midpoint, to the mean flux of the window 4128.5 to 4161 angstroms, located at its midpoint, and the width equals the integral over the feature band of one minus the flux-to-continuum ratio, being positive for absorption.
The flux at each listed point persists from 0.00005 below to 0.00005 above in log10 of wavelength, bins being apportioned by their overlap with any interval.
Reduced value -3.3 angstroms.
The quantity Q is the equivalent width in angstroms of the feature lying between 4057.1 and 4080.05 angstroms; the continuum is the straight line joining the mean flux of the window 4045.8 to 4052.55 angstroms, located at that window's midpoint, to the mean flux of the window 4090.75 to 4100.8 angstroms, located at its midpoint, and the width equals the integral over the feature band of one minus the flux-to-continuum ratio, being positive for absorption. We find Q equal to 0.82 angstroms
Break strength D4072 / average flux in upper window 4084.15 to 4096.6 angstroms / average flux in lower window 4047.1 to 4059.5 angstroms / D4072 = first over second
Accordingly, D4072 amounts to 1.12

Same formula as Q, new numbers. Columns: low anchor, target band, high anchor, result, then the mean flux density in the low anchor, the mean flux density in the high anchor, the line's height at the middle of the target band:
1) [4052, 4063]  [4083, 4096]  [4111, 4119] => -1.4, 3.63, 3.94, 3.8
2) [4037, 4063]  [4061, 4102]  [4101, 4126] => -1.2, 3.67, 3.8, 3.73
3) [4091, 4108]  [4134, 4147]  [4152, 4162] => -0.2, 3.78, 3.59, 3.65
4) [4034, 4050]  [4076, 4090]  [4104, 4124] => -0.7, 3.7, 3.84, 3.78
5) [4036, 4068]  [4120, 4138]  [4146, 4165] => -1.0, 3.65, 3.48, 3.53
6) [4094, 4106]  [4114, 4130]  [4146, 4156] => -1.2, 3.64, 3.31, 3.5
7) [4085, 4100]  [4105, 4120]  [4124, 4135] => -0.2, 4.06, 3.7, 3.86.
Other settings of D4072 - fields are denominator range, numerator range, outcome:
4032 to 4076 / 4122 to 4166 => 0.98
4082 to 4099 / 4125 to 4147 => 0.91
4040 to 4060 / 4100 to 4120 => 1.04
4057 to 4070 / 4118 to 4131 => 1.04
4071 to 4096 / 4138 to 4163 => 0.89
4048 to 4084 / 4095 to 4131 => 1.02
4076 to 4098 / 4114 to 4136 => 0.94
